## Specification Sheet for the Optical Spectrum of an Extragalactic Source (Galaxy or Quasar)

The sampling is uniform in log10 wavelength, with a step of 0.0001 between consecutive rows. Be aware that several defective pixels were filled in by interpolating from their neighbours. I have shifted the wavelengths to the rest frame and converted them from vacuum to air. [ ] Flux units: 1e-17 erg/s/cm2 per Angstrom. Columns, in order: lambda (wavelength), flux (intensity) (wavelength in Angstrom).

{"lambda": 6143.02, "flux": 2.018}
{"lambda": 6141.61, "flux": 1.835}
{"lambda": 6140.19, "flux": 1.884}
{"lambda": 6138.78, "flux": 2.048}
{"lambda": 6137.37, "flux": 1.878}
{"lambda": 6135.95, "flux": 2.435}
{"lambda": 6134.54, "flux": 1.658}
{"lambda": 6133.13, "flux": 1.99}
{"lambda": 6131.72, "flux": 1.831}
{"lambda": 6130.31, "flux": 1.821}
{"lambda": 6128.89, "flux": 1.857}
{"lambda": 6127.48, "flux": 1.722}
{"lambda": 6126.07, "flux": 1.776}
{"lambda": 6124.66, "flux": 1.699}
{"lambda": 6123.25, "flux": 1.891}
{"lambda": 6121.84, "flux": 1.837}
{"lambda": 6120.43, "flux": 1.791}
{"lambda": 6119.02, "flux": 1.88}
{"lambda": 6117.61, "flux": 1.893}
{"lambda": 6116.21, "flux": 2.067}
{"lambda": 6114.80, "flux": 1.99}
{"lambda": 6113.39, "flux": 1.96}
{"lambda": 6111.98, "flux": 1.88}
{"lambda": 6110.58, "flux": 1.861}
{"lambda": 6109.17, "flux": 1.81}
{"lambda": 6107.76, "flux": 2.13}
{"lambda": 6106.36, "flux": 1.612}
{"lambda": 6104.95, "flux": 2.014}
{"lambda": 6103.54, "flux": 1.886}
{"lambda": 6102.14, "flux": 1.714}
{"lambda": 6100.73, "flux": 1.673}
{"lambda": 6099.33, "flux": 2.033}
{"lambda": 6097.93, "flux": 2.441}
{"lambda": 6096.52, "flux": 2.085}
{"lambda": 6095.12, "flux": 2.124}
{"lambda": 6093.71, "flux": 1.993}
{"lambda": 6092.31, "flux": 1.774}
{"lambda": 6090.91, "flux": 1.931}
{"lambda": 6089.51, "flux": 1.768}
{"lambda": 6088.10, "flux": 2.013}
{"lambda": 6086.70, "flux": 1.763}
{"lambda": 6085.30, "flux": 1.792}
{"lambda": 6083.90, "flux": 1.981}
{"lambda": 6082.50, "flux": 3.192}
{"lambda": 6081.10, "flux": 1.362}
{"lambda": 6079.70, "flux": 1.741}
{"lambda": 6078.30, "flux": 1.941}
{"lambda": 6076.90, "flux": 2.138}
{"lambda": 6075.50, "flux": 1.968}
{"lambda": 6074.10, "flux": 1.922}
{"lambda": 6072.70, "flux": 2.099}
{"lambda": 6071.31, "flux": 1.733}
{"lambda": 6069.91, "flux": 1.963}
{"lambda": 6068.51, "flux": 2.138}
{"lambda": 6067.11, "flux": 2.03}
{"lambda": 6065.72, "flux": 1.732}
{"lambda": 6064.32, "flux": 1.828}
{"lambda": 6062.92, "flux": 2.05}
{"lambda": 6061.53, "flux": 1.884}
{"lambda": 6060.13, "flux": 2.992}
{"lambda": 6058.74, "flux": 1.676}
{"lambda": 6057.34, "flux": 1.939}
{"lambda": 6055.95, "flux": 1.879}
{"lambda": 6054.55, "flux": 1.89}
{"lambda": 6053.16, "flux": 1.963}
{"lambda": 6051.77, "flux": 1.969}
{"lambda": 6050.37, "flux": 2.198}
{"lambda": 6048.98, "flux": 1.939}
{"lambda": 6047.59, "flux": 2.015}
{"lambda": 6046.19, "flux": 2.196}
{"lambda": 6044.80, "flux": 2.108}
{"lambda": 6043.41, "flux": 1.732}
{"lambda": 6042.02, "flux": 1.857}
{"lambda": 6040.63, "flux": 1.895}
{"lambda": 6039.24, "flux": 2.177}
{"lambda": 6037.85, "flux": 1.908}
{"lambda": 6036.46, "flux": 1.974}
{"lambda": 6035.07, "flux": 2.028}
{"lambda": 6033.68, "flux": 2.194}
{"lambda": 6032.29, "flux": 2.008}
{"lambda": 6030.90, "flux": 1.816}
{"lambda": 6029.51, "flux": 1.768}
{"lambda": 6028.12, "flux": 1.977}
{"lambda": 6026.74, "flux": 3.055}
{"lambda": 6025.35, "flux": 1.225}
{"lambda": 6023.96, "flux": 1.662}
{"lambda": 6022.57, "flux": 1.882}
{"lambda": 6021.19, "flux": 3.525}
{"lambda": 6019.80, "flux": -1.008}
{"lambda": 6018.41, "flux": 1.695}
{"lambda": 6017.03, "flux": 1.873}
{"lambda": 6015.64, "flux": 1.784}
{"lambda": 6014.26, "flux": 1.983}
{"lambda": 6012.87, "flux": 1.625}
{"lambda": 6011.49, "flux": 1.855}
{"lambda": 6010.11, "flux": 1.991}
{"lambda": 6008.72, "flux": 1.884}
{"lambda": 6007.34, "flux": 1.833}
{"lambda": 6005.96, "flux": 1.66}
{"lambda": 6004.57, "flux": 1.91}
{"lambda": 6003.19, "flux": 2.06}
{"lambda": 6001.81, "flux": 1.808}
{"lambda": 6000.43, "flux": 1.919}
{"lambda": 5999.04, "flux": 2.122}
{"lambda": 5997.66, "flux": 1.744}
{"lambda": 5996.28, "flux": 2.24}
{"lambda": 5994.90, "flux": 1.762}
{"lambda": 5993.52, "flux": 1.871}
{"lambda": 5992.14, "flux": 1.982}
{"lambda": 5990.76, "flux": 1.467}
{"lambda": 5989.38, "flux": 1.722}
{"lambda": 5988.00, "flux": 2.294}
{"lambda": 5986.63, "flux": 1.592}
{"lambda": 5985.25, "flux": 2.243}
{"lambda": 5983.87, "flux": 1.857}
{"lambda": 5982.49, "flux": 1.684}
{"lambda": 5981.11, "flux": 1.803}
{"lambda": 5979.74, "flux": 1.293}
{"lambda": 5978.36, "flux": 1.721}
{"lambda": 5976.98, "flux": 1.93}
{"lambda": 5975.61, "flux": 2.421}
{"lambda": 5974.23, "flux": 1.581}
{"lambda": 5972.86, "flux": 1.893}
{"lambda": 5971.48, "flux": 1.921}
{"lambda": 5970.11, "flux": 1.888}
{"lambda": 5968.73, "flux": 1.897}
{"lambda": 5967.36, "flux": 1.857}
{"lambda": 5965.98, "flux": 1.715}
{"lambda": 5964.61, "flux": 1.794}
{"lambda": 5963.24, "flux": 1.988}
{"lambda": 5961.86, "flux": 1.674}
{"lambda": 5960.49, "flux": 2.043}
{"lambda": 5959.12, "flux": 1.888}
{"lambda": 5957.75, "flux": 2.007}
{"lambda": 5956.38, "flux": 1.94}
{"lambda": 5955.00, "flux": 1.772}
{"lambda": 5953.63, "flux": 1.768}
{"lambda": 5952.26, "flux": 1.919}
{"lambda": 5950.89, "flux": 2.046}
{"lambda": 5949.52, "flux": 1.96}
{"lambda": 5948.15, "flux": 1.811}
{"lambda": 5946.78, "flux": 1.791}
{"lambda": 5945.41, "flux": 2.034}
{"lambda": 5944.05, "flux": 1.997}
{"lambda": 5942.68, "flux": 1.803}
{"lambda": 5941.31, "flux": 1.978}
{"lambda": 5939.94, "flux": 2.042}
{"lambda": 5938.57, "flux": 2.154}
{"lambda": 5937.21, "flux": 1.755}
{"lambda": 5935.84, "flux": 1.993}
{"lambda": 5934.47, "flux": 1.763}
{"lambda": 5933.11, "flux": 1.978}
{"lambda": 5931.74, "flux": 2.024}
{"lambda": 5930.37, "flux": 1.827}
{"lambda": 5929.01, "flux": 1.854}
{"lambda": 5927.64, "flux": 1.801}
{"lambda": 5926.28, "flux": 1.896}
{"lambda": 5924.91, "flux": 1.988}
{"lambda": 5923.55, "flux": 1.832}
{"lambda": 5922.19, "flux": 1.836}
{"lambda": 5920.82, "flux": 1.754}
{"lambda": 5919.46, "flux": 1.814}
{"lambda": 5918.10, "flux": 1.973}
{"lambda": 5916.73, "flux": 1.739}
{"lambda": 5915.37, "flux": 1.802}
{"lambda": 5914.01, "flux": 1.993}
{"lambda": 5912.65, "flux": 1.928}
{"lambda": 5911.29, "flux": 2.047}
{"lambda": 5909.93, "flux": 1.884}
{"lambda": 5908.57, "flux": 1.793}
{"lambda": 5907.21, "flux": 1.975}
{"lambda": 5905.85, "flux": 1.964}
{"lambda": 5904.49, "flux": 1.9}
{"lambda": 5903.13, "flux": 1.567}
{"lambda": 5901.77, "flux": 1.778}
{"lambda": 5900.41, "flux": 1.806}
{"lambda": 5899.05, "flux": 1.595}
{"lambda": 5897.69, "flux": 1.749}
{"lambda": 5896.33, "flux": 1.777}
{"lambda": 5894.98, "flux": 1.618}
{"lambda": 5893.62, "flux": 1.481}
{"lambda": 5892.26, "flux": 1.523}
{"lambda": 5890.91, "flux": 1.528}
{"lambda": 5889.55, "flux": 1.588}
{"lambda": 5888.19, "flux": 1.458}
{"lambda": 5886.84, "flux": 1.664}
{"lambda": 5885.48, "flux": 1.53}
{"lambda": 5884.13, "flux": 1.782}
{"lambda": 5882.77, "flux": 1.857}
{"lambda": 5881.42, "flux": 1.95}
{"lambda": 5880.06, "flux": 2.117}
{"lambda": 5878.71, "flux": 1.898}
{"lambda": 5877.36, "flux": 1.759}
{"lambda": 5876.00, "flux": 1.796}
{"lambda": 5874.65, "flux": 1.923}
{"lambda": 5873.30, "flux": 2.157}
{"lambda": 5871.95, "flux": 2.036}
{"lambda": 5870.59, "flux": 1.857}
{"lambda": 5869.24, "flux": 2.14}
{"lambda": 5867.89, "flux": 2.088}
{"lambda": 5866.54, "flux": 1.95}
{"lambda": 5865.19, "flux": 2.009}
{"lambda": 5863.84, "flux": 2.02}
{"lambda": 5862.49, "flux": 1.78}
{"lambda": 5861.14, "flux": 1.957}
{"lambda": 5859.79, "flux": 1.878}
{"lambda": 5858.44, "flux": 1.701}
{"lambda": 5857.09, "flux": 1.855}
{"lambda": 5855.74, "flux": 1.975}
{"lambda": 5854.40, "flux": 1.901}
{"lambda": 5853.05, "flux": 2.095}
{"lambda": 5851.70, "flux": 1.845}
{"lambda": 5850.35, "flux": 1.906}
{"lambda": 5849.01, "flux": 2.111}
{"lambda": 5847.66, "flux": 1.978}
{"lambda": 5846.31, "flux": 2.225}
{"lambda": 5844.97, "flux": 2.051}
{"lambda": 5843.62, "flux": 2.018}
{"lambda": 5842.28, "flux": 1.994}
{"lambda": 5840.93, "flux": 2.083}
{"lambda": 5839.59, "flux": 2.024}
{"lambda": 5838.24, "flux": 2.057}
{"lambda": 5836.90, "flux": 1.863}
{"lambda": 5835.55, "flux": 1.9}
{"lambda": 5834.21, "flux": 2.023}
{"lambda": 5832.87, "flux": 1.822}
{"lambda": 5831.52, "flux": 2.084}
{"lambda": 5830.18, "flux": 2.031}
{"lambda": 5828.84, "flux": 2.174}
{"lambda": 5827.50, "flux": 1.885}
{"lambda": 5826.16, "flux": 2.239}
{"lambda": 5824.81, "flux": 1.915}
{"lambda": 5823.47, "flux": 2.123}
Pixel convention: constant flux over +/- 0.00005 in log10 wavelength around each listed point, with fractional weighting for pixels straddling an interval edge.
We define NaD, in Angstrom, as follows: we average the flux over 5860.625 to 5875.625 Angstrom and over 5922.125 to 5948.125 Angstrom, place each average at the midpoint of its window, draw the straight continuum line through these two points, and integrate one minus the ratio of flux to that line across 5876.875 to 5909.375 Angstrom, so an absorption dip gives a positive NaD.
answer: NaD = 3.72 Angstrom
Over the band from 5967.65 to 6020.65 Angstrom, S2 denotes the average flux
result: 1.79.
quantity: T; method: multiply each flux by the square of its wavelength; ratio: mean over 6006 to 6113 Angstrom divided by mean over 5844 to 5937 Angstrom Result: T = 1.1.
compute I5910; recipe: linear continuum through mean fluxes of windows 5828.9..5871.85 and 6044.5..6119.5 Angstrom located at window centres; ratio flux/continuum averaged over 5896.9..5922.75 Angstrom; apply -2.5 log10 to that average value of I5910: 0.08 mag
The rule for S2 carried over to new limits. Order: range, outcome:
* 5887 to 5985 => 1.84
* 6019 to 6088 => 1.95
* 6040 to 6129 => 1.95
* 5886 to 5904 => 1.63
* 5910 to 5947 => 1.91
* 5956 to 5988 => 1.86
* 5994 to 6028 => 1.84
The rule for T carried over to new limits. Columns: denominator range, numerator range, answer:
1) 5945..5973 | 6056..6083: 1.10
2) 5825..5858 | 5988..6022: 0.96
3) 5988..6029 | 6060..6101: 1.11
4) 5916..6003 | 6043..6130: 1.08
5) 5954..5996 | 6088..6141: 1.08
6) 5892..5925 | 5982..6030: 1.06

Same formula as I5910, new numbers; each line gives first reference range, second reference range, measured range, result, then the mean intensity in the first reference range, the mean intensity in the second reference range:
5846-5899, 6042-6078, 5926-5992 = 0.02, 1.85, 2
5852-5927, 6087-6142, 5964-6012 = 0.00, 1.84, 1.91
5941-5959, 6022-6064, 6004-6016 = 0.07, 1.91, 1.99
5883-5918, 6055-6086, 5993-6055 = 0.02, 1.74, 2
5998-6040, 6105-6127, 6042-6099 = -0.07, 1.87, 1.87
